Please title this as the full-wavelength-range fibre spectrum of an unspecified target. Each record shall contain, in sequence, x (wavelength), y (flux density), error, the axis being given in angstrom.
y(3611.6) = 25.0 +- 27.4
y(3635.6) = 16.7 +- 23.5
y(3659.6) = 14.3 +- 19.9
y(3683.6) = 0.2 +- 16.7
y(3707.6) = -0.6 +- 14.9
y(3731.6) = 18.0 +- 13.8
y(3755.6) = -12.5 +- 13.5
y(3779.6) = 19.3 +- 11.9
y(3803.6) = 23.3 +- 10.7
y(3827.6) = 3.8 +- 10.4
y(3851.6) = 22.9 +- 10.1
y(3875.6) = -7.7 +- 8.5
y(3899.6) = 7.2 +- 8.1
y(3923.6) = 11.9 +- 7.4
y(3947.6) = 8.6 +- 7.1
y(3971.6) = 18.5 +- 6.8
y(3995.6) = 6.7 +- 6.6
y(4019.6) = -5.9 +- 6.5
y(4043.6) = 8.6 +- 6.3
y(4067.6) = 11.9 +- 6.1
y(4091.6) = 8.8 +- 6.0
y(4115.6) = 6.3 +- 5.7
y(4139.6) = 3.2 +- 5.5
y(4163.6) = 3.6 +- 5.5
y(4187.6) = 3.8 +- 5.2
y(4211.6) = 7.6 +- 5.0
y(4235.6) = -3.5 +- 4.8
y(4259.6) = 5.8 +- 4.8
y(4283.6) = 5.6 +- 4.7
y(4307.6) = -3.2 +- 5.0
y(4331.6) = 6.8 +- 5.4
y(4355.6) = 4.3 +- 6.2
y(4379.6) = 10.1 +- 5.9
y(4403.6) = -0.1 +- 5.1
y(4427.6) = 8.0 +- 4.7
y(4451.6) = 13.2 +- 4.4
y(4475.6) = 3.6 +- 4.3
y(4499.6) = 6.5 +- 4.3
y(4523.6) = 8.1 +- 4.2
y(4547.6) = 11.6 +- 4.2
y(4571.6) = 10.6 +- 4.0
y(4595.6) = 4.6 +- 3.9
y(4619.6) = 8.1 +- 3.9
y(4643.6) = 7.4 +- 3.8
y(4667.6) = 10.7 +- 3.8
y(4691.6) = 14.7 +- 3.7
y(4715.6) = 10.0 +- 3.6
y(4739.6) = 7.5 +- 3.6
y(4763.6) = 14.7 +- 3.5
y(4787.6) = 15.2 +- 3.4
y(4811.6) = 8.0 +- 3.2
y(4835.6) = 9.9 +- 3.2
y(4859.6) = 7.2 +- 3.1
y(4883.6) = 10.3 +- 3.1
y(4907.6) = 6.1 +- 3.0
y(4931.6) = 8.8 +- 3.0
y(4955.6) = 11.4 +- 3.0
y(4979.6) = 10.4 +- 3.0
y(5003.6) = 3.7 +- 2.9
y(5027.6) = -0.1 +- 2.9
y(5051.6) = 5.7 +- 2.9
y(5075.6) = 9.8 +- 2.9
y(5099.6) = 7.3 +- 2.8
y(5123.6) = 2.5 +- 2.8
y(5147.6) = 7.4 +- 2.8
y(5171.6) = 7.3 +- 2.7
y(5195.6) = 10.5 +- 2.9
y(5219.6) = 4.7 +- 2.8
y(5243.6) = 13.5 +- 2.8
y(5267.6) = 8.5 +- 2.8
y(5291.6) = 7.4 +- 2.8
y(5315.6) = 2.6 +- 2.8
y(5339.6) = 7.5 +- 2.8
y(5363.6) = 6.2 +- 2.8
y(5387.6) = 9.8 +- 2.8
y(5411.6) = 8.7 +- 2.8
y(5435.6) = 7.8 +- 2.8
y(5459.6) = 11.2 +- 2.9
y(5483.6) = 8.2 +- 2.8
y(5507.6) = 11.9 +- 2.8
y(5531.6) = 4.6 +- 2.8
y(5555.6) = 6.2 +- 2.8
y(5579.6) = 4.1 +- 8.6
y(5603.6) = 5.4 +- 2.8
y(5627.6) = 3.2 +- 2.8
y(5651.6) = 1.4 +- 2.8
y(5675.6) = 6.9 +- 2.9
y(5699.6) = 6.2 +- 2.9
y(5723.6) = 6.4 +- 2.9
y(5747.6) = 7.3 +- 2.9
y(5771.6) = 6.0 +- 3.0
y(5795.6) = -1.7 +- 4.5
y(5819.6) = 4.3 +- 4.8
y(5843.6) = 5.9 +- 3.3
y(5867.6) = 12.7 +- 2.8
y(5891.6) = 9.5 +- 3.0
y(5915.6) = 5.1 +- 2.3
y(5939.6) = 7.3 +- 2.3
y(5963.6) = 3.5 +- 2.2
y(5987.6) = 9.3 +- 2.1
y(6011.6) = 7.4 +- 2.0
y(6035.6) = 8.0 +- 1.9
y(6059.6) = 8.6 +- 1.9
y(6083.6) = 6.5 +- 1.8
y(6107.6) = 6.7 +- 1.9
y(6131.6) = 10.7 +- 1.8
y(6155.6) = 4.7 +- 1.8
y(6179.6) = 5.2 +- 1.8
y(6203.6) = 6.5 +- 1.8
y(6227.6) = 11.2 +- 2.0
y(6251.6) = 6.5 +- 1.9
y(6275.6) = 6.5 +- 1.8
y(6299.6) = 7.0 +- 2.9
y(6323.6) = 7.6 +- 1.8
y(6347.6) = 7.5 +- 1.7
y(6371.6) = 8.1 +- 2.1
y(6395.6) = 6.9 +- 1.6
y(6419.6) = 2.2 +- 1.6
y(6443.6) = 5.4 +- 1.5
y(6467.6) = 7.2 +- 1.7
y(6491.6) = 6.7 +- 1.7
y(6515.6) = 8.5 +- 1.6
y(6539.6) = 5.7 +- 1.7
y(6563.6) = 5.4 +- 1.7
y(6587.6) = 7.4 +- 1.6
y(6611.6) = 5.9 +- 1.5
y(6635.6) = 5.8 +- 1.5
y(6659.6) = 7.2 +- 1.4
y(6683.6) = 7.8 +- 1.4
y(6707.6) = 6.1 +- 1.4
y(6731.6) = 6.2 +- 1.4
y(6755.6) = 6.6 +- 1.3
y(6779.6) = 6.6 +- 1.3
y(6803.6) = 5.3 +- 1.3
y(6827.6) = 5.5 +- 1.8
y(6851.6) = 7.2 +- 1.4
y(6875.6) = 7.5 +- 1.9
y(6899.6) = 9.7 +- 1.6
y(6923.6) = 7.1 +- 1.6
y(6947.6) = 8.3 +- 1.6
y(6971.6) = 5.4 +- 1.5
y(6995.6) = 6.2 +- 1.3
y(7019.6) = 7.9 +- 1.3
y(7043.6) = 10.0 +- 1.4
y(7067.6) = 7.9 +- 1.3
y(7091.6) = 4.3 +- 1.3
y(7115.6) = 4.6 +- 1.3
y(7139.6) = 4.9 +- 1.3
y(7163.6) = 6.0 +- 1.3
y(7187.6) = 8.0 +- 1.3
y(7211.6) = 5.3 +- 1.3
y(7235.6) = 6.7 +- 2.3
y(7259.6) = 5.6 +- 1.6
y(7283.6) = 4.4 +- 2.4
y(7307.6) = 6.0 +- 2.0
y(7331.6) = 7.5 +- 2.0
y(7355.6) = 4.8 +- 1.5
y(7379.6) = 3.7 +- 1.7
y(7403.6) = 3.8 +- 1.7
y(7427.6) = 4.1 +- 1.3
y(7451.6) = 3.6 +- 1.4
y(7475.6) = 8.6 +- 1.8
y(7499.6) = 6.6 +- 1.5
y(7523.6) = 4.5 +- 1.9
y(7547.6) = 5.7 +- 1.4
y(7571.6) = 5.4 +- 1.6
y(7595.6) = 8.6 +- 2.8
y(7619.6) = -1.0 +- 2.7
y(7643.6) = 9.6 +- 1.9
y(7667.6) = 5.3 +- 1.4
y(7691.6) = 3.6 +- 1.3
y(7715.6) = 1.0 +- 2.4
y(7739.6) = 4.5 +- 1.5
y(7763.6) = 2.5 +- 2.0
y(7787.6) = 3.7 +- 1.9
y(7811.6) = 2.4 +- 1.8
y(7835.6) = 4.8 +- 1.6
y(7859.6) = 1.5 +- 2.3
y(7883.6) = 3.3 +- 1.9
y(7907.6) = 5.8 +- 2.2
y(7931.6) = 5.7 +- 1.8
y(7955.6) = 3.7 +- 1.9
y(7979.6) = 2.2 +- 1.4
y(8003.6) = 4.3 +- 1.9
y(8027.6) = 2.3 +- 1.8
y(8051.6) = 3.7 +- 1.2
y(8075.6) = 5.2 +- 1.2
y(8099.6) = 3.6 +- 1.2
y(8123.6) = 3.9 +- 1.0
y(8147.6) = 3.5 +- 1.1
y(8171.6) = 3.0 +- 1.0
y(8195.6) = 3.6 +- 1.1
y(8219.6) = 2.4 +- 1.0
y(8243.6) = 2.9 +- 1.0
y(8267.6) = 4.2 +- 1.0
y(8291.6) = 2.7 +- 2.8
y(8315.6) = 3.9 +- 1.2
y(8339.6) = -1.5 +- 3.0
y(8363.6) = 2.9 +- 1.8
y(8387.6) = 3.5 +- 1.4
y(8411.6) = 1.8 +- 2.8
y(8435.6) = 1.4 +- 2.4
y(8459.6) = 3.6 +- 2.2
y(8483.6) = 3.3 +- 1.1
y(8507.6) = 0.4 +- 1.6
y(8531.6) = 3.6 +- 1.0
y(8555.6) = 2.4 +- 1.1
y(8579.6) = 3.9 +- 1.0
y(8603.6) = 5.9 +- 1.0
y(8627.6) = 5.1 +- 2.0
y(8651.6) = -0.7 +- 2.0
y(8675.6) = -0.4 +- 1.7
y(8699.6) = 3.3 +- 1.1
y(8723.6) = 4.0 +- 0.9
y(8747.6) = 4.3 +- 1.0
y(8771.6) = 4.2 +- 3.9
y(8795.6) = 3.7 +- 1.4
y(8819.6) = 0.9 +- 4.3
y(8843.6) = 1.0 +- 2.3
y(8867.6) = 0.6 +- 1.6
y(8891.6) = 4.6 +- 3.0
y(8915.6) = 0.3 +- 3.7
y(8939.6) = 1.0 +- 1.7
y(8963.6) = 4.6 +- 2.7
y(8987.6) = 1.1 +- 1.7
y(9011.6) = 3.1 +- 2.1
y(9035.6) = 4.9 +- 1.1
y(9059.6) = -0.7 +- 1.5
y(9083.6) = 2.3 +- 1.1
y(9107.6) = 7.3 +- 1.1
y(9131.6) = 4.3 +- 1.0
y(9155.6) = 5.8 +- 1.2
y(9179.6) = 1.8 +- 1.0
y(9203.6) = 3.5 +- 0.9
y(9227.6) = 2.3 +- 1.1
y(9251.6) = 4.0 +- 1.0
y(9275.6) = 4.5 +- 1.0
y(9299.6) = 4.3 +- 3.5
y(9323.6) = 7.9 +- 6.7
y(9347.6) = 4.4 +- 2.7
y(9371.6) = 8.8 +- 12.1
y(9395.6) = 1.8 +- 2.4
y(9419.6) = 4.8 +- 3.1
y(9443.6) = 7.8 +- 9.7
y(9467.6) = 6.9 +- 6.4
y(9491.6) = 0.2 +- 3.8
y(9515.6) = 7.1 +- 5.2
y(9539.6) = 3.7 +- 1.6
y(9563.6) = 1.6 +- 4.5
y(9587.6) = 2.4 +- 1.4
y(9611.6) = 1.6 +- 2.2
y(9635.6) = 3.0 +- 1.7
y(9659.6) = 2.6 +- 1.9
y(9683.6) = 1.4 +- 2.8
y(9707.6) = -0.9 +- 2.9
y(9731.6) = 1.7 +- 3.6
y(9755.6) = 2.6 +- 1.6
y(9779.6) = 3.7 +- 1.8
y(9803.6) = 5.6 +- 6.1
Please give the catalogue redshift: 0.166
